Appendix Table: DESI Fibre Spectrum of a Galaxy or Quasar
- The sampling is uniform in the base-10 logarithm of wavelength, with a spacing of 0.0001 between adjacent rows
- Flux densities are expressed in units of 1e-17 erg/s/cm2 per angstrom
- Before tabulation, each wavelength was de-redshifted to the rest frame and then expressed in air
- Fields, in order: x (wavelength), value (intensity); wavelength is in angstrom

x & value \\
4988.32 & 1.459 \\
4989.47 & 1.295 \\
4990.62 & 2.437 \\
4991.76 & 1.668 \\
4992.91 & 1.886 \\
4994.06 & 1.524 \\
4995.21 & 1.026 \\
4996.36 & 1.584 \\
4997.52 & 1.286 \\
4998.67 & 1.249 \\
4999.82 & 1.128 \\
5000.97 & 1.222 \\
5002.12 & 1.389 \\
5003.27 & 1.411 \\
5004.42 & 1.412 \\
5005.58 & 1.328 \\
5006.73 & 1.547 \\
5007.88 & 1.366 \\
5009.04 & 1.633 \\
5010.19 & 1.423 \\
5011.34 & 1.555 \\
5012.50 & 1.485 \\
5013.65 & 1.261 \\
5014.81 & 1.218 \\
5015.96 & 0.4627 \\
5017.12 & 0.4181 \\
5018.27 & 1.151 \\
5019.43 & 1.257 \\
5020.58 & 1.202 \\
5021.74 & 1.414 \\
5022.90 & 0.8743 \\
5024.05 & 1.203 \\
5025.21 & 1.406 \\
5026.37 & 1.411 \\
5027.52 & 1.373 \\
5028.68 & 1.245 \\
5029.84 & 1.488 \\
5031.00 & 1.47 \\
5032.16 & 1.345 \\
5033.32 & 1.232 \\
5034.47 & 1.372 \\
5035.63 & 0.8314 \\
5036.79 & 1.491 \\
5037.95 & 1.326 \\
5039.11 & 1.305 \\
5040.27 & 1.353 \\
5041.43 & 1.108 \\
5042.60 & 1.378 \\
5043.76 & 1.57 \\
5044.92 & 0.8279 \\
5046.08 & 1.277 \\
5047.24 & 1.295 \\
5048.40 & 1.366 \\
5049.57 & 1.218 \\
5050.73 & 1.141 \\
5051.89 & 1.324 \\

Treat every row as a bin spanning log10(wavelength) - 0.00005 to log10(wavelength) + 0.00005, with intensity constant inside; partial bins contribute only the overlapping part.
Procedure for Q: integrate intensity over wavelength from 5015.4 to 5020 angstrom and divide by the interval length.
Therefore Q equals 0.822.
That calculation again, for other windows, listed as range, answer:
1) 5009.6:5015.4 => 1.39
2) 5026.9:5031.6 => 1.39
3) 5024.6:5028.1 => 1.4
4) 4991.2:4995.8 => 1.53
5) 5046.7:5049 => 1.33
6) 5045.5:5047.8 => 1.29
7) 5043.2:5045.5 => 1.2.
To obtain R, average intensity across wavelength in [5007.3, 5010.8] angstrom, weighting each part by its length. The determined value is 1.48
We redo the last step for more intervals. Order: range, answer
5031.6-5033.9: 1.29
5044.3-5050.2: 1.2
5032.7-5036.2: 1.15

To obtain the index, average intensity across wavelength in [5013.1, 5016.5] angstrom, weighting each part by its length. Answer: 0.984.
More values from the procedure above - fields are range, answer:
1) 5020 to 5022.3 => 1.31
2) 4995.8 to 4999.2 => 1.37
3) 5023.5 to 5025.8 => 1.3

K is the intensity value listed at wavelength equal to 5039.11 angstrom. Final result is 1.305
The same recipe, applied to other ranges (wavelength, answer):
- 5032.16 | 1.345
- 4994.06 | 1.524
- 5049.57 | 1.218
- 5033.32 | 1.232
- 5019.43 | 1.257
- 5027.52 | 1.373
